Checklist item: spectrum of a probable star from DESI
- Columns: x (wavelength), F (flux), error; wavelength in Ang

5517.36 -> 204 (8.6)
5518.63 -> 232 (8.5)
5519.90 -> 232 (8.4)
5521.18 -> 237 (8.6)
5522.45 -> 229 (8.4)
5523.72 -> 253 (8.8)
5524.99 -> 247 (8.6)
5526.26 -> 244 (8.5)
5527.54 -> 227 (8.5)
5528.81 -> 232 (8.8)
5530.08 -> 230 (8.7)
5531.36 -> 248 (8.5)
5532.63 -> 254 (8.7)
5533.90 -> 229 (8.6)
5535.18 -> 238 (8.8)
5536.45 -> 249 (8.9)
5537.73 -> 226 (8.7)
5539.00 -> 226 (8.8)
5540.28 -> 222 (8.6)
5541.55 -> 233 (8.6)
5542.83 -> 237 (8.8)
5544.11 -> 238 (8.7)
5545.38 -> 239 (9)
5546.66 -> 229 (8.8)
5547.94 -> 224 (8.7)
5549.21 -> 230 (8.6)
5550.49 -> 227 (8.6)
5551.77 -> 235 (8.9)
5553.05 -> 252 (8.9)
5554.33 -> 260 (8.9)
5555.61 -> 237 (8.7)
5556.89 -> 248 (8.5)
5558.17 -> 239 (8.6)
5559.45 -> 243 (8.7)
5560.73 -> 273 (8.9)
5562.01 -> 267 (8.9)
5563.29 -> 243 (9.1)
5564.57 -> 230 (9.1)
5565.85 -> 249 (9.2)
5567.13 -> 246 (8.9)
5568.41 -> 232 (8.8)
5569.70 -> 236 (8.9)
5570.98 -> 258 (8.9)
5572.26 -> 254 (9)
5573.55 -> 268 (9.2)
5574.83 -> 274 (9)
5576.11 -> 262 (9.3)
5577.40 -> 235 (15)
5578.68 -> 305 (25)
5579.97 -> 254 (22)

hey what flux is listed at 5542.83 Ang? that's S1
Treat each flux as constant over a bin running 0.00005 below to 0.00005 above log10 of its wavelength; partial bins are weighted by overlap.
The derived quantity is 237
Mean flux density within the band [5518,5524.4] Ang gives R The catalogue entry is 237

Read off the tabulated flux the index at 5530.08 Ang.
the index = 230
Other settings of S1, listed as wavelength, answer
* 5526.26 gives 244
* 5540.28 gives 222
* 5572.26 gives 254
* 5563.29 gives 243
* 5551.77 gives 235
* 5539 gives 226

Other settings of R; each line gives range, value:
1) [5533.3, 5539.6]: 234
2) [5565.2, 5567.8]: 248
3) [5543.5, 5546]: 239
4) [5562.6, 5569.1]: 240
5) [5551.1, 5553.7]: 243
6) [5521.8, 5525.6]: 243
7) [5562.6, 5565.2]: 237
